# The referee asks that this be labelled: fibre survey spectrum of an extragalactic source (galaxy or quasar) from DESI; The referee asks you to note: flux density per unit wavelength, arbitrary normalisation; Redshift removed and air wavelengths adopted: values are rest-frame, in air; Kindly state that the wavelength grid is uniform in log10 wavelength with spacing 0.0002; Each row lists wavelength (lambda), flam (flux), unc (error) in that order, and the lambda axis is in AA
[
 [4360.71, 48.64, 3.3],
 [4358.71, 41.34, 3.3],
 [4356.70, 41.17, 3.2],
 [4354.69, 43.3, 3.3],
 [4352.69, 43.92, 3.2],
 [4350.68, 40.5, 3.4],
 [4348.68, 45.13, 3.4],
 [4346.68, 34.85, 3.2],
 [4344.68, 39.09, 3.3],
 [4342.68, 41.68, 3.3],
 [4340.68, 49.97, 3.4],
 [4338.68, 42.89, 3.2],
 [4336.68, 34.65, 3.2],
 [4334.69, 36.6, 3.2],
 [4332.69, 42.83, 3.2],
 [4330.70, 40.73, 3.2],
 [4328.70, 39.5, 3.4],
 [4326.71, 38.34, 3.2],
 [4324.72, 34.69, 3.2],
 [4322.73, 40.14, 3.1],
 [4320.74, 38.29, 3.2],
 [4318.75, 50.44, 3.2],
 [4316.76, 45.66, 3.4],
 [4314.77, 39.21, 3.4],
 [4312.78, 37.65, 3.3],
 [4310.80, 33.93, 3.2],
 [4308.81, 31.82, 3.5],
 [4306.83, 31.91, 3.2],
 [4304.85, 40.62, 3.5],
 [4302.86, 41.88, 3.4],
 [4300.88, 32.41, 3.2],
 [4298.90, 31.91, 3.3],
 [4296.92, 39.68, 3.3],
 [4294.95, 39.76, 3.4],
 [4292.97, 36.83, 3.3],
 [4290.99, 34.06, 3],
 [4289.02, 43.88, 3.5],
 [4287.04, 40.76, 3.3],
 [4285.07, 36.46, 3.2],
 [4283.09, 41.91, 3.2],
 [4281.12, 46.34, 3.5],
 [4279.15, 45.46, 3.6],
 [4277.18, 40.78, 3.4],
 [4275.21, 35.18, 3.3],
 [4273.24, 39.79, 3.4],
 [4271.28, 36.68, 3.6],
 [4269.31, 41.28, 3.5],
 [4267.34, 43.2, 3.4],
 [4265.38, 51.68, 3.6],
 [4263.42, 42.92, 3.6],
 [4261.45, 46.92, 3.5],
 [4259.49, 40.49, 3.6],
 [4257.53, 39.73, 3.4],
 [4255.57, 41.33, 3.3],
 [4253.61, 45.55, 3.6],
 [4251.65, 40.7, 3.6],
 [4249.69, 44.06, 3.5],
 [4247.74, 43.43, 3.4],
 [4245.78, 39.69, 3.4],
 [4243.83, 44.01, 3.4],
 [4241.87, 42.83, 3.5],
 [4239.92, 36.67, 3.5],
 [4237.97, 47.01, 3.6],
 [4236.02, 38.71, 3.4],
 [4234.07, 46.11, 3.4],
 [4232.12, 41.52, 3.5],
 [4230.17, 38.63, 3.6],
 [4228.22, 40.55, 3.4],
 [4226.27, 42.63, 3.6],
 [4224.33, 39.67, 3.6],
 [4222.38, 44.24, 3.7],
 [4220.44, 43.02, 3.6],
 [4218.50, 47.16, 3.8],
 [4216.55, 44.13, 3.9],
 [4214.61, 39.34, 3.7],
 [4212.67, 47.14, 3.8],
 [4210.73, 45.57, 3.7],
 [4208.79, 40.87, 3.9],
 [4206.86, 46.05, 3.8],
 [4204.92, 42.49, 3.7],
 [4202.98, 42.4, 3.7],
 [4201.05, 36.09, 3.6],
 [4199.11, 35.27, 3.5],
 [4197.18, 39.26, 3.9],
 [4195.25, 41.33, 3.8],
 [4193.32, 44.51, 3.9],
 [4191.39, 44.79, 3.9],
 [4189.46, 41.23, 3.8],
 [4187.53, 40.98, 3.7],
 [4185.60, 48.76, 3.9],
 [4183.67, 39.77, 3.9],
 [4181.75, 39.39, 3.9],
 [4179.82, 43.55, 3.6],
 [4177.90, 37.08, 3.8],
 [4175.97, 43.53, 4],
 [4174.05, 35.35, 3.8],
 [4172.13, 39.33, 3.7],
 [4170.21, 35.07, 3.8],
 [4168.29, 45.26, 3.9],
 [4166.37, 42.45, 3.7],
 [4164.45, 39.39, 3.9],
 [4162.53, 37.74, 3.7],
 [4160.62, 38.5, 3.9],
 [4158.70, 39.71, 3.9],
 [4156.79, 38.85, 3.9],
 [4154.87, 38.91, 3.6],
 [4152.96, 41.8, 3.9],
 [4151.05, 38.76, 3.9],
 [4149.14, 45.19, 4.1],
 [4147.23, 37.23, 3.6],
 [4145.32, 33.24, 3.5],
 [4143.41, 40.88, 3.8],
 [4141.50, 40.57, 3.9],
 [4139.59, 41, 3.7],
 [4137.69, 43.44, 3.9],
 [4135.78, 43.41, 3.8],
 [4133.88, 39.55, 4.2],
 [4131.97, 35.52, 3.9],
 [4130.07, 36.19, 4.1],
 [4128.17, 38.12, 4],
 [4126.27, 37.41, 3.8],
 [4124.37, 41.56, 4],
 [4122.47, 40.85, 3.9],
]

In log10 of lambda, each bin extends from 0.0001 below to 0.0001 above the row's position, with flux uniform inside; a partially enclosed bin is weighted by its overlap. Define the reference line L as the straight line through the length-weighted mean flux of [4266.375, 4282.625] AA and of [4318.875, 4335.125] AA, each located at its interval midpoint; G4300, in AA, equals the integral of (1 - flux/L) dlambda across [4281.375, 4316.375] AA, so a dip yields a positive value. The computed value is 2.4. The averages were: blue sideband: 41.1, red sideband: 39.6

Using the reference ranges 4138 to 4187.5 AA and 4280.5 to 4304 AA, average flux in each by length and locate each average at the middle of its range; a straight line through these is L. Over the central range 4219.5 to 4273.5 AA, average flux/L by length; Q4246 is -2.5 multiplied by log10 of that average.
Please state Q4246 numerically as -0.08 mag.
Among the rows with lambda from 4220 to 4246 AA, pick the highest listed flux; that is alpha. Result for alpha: 47.01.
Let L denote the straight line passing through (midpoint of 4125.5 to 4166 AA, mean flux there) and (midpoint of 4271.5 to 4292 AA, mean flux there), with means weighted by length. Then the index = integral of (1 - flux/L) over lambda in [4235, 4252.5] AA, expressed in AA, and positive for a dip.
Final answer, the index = -0.8 AA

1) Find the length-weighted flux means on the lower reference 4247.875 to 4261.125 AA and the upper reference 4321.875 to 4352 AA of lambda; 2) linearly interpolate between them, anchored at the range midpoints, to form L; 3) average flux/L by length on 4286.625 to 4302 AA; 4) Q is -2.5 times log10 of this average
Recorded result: 0.11 mag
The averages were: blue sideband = 42.3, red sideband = 40.2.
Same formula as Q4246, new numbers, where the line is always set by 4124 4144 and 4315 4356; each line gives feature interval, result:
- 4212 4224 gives -0.09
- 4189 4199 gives -0.04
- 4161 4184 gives 0.00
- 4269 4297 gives 0.02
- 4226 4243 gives -0.03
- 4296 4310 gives 0.15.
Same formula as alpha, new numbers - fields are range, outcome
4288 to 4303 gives 43.88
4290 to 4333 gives 50.44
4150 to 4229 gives 48.76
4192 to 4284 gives 51.68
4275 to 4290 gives 46.34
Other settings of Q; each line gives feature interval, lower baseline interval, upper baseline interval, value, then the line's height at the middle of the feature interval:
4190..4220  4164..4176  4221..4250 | -0.038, 41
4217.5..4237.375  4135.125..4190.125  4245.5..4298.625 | -0.036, 40.9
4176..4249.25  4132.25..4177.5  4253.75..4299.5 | -0.046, 40.4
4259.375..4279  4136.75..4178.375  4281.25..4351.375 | -0.072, 39.4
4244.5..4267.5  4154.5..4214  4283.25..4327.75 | -0.104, 39.4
